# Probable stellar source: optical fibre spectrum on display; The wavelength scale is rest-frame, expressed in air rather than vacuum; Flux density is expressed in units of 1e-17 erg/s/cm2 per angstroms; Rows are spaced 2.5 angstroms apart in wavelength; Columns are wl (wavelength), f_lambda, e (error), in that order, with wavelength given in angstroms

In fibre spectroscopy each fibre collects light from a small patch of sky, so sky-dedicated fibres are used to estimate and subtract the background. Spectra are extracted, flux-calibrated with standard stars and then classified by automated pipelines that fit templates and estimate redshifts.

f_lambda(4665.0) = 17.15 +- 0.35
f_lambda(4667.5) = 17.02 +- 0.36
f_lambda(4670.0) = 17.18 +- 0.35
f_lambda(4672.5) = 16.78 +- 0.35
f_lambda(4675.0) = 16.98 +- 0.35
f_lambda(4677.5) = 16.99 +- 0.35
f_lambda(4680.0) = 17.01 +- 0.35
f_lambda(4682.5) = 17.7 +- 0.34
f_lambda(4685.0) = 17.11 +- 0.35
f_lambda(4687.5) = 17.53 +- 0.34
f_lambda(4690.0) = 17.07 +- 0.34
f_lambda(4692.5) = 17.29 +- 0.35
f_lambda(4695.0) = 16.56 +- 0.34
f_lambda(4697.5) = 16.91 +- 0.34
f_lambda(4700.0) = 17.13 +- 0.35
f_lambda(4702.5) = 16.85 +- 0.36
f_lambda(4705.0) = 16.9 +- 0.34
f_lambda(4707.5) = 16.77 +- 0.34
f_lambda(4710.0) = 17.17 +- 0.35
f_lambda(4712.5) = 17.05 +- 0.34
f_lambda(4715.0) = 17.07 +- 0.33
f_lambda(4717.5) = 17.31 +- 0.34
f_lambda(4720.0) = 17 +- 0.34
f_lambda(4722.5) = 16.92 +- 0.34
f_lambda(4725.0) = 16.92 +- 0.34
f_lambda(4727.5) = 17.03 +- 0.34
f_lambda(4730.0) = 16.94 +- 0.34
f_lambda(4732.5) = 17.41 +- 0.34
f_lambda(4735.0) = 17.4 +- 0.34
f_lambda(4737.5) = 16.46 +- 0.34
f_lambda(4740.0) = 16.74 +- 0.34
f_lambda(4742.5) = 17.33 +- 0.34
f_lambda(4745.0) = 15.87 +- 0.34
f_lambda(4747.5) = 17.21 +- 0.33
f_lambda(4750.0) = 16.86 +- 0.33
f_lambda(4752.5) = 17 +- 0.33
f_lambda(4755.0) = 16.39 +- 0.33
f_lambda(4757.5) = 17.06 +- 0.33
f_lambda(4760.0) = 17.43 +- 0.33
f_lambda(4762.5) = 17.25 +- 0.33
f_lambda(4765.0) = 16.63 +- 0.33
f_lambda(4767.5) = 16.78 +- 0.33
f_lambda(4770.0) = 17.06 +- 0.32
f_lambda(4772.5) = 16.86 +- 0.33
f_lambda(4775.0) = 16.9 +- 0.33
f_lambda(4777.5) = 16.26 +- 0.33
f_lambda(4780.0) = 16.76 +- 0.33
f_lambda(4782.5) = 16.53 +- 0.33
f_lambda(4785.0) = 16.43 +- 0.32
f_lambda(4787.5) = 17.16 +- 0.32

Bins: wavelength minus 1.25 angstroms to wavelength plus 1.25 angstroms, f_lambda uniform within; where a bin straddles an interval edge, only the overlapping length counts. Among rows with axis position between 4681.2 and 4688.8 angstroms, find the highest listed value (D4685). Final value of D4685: 17.7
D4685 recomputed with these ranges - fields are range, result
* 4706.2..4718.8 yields 17.31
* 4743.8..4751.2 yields 17.21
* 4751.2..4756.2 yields 17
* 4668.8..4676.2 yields 17.18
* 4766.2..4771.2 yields 17.06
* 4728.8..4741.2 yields 17.41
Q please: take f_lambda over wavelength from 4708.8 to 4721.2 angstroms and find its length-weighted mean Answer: 17.1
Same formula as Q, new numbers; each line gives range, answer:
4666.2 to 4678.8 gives 17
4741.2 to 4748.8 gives 16.8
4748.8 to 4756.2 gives 16.8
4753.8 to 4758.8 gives 16.7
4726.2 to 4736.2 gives 17.2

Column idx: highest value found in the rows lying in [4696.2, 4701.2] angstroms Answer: 17.13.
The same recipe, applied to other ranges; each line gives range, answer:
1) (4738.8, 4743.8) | 17.33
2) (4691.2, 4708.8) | 17.29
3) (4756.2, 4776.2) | 17.43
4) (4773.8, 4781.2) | 16.9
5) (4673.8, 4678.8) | 16.99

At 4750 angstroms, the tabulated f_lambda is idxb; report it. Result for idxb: 16.86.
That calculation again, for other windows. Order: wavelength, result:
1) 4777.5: 16.26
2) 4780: 16.76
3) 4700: 17.13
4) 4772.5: 16.86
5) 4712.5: 17.05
